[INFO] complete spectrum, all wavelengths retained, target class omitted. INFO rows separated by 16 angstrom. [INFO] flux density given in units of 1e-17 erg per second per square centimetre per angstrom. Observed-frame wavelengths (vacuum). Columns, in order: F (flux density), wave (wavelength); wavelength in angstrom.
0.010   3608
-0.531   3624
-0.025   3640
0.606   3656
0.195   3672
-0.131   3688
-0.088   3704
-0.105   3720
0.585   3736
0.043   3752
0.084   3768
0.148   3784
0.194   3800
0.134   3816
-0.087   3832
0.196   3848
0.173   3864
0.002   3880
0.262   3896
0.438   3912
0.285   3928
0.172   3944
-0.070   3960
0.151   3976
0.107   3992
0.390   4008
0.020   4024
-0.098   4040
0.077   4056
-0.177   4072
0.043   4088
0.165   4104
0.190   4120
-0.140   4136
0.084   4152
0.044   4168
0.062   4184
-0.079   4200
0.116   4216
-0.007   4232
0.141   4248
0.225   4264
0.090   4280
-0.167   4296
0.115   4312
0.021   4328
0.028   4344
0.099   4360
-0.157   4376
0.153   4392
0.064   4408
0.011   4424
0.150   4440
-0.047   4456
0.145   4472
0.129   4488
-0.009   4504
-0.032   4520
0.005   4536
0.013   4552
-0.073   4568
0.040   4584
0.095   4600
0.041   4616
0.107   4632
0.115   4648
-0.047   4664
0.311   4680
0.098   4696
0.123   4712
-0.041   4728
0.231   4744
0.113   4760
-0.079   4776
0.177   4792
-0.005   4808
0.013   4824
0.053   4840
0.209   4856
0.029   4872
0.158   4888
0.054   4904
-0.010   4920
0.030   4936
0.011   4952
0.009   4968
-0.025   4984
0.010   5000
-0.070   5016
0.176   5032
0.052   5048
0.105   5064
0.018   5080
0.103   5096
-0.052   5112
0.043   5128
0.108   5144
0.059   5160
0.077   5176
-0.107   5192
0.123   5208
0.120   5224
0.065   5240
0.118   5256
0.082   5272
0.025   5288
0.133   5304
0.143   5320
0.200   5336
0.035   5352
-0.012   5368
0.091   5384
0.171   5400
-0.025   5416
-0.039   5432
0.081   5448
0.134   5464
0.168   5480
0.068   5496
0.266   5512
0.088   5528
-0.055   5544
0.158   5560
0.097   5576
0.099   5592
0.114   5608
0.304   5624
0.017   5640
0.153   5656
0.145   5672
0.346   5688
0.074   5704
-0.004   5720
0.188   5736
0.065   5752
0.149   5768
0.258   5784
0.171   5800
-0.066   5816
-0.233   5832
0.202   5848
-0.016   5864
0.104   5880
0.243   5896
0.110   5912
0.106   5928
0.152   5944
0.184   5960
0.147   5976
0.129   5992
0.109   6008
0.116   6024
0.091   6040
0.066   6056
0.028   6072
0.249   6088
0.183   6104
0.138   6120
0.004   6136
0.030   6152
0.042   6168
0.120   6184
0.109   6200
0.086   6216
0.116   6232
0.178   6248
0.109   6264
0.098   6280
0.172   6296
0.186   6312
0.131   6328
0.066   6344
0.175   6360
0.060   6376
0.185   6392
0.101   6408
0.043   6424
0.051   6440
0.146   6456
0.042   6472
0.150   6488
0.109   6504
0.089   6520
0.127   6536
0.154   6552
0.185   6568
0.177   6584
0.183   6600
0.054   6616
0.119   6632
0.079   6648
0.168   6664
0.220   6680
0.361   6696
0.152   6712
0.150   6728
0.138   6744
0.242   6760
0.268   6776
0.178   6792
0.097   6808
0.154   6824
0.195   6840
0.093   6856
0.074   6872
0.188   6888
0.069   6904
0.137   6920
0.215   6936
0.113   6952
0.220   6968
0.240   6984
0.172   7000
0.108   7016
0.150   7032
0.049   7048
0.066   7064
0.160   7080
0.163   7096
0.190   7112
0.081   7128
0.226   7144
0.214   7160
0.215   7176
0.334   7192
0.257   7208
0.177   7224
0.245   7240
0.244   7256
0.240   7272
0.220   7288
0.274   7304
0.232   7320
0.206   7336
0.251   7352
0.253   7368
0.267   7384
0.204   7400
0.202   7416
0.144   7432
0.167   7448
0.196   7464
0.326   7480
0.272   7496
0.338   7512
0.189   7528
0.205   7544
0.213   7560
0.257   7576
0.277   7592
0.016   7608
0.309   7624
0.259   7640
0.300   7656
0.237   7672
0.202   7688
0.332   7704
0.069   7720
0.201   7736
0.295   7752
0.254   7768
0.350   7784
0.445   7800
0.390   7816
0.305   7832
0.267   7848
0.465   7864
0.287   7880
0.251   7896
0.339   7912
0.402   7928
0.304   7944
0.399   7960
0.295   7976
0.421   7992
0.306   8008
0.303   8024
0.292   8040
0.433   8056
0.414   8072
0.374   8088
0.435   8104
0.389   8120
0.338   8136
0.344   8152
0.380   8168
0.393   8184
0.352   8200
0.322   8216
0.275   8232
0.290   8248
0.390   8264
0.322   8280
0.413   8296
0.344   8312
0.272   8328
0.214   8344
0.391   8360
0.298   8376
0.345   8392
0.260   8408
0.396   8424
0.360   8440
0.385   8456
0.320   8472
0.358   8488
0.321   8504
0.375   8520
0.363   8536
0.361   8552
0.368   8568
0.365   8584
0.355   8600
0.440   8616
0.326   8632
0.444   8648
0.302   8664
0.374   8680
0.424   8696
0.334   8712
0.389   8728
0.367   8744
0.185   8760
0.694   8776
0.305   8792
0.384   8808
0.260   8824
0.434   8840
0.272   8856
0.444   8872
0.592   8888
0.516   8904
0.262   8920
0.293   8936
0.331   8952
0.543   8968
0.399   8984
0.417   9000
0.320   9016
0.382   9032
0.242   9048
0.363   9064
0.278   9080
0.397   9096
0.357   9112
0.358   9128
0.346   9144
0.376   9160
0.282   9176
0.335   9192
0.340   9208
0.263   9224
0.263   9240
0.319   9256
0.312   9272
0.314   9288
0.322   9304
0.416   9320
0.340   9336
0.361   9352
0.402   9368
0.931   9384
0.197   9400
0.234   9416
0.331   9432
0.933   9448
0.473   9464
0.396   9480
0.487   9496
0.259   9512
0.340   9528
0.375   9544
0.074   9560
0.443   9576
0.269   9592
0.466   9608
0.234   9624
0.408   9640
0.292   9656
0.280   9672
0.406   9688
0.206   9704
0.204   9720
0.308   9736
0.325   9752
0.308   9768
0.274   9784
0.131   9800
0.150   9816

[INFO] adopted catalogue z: 0.794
